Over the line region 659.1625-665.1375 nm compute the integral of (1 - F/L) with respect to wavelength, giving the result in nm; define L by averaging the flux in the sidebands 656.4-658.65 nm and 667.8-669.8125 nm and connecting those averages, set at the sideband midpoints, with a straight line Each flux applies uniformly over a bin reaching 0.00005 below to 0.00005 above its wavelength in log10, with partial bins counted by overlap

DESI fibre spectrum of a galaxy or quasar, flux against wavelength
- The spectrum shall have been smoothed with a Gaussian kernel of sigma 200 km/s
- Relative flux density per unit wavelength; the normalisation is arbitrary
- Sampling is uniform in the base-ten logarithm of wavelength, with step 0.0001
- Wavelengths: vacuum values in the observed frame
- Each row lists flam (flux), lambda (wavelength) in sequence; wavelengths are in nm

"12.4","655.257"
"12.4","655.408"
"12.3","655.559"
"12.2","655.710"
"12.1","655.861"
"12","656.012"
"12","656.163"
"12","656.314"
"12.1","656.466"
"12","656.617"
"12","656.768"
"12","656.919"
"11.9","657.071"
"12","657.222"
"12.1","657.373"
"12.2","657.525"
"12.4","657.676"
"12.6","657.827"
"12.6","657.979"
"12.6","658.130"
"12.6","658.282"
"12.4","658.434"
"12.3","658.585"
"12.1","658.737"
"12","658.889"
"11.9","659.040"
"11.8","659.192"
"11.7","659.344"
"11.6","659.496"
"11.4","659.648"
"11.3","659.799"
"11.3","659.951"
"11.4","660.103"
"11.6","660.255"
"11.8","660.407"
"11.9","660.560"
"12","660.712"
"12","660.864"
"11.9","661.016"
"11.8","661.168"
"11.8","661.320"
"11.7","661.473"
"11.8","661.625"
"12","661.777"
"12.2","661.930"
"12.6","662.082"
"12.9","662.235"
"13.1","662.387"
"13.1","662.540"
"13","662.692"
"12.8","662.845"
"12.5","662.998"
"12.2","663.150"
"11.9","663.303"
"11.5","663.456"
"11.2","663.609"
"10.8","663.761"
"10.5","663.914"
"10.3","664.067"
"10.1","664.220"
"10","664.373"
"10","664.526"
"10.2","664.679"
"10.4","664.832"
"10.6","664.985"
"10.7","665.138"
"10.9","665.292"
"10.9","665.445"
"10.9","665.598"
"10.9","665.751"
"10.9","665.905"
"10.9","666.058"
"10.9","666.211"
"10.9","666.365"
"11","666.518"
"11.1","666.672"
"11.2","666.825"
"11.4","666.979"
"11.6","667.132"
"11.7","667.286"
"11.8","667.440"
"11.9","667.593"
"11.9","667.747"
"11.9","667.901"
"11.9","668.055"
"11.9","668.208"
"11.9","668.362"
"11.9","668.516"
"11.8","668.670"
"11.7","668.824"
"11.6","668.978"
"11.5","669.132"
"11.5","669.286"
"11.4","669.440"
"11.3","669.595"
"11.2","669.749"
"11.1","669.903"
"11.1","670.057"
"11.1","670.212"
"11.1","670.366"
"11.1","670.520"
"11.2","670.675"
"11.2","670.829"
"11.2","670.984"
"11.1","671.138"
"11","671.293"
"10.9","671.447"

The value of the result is 0.21 nm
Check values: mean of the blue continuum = 12.3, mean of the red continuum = 11.7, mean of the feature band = 11.6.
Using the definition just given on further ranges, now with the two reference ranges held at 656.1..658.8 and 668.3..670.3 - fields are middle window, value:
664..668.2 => 0.23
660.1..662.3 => 0.00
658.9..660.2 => 0.05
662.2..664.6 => 0.05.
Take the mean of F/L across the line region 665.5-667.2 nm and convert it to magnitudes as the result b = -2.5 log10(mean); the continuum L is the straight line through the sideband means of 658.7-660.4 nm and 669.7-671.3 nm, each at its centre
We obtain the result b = 0.03 mag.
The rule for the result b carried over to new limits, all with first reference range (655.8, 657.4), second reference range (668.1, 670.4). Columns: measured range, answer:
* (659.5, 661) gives 0.020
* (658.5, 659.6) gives 0.001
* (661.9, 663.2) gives -0.087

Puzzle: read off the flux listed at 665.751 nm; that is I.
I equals 10.9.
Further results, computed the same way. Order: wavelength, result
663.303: 11.9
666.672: 11.1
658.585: 12.3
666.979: 11.4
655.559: 12.3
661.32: 11.8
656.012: 12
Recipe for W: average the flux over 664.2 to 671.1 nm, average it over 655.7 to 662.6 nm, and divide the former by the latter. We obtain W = 0.9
